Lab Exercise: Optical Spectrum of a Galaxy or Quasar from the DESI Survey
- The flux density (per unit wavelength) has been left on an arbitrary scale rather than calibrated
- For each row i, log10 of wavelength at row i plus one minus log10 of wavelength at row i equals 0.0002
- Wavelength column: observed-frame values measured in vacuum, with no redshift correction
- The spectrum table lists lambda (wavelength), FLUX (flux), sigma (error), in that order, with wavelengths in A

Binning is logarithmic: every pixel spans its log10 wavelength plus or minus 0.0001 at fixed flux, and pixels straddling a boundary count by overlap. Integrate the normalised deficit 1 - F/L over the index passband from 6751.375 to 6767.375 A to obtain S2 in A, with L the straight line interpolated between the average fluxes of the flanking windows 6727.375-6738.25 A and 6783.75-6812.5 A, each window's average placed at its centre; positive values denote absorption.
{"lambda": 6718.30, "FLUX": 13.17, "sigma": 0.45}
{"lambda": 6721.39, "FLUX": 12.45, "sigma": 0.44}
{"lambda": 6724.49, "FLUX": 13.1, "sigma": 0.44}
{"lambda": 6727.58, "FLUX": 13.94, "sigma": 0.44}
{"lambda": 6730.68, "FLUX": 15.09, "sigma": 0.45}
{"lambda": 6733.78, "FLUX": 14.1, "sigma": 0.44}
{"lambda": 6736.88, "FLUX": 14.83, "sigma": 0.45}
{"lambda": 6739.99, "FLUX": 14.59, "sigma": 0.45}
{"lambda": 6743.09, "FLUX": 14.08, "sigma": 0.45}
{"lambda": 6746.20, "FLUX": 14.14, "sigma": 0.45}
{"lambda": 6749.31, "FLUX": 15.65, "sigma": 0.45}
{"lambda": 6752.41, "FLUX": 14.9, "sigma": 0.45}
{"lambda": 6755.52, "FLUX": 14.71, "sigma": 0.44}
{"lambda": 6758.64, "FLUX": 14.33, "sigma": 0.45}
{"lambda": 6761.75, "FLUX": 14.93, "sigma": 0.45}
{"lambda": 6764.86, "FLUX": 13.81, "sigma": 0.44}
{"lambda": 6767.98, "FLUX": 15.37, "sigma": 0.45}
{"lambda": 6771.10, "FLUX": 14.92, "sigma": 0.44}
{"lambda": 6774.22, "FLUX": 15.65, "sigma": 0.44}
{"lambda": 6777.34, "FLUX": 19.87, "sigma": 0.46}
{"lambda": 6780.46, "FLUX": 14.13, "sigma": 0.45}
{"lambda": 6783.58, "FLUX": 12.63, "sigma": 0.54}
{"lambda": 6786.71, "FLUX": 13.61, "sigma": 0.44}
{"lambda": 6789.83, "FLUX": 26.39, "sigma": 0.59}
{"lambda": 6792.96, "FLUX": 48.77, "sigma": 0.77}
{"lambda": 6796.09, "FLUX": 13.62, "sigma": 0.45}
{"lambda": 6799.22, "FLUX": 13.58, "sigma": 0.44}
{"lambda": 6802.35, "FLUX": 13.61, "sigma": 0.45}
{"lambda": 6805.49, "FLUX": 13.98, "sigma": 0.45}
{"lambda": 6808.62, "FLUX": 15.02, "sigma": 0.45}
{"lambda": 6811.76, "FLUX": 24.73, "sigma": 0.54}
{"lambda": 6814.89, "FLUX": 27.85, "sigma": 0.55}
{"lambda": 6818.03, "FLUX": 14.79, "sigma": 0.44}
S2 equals 2.0 A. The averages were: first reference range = 14.6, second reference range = 19.9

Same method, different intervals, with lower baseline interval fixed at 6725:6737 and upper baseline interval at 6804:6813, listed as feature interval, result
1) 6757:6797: -4.7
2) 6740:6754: 0.3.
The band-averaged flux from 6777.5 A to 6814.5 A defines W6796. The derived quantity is 19.4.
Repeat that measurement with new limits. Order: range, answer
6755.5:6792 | 16.5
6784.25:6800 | 23.1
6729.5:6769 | 14.6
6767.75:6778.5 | 16.5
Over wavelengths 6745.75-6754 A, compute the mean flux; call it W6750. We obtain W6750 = 15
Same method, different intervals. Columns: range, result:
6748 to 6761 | 14.9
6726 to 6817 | 17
